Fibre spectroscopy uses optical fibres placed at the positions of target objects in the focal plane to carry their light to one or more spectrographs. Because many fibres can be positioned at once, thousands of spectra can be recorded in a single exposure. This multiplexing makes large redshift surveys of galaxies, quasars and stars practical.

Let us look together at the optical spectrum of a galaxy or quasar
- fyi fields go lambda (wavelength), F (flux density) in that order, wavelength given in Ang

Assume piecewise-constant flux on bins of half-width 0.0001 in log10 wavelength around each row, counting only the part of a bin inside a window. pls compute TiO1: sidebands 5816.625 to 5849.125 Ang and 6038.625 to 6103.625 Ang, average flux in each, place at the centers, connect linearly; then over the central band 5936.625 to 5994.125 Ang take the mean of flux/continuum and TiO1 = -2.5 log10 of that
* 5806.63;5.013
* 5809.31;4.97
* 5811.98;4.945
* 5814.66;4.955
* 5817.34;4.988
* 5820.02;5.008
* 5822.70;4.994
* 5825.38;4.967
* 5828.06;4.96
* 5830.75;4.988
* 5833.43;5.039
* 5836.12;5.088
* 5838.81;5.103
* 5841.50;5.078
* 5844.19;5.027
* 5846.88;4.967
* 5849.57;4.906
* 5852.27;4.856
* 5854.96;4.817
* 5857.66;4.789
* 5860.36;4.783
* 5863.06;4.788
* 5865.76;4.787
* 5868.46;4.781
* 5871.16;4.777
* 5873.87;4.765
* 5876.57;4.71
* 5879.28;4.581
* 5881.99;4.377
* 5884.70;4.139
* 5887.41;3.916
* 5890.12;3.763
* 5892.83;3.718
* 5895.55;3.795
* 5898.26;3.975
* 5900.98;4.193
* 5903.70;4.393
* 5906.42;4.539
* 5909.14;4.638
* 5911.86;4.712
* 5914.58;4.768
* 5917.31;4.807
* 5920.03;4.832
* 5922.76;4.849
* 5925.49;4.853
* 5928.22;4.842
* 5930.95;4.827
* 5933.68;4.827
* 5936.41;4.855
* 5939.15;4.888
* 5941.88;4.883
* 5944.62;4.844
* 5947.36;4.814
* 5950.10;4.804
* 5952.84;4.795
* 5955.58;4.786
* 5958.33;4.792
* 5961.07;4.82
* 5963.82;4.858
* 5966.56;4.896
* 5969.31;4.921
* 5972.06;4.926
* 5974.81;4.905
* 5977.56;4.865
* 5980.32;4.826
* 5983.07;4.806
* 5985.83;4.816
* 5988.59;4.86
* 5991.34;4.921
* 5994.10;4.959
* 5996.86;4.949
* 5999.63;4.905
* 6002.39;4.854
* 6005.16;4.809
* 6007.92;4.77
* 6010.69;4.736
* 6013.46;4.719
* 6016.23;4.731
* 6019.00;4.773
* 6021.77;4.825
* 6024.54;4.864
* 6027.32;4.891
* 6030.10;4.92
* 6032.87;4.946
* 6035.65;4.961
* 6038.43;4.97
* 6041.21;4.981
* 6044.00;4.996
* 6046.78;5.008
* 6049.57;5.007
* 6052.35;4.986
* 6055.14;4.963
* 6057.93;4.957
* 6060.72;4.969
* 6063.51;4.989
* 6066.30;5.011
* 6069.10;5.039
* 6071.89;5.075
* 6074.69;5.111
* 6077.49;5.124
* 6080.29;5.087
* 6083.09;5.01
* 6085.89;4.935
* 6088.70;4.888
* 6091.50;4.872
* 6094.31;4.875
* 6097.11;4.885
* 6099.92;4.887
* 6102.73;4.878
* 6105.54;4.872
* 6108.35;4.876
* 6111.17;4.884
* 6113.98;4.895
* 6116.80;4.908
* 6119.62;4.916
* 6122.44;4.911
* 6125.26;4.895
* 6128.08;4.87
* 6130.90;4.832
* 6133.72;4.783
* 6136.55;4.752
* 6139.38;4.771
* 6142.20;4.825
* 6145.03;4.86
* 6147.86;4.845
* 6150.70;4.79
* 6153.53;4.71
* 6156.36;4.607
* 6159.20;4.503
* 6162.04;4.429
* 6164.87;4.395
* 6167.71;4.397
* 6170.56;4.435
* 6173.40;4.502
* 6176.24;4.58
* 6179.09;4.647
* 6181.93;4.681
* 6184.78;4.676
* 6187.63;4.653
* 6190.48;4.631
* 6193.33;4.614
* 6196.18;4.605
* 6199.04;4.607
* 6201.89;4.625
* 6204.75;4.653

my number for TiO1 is 0.03 mag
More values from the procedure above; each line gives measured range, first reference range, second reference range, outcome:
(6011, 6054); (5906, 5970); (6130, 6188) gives -0.04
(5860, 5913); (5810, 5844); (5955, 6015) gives 0.13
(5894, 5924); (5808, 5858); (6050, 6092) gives 0.11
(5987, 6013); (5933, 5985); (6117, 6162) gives -0.01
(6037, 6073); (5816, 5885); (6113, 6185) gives -0.05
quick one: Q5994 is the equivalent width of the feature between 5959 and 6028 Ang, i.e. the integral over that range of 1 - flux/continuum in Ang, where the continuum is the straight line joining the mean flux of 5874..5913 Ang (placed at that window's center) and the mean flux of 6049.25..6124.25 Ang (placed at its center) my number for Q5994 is -3.4 Ang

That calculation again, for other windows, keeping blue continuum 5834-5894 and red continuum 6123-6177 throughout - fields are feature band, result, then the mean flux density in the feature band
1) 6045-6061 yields -1.1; 4.98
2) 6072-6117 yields -2.6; 4.94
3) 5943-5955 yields -0.4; 4.81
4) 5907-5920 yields -0.2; 4.73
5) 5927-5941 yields -0.5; 4.85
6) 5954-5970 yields -0.6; 4.84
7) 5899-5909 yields 0.6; 4.38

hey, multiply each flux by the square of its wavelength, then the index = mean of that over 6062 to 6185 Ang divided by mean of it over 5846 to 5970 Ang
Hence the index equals 1.11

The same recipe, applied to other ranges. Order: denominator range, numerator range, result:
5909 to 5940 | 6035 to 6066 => 1.08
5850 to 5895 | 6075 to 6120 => 1.18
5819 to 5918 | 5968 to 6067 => 1.11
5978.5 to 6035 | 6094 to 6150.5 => 1.04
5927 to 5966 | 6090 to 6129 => 1.07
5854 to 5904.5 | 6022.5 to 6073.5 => 1.19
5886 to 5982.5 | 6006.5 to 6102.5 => 1.10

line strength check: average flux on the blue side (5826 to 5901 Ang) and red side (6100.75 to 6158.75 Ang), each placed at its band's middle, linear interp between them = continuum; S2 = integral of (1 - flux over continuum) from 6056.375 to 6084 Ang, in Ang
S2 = -1.5 Ang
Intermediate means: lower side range 4.63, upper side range 4.83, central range 5.04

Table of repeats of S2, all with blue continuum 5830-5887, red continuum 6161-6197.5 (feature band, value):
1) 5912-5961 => -0.9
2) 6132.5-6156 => -1.0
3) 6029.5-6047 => -1.1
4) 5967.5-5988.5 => -0.7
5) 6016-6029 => -0.4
